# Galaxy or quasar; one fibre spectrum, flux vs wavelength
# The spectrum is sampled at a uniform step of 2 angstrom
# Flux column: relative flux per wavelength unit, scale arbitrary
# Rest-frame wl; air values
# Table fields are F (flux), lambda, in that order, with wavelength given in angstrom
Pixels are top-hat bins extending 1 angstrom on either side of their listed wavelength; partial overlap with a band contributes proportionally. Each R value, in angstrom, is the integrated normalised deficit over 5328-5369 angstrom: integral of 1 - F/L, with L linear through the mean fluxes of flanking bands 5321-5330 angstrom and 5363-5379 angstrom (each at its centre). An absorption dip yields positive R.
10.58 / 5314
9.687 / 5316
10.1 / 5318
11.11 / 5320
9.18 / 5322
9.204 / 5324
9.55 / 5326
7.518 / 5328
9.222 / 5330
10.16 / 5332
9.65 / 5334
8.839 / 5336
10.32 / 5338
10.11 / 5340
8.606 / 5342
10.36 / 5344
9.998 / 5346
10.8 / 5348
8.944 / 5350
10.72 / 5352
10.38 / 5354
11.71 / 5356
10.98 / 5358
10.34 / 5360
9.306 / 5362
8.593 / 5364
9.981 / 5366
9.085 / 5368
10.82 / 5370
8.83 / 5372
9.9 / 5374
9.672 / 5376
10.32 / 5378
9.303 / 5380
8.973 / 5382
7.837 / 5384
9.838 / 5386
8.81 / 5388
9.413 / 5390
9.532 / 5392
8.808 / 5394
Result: -2.5 angstrom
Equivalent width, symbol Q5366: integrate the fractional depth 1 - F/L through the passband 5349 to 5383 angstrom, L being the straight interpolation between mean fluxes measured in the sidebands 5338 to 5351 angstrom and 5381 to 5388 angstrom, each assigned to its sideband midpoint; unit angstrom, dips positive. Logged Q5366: -2.0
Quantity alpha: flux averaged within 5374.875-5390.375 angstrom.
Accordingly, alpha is 9.27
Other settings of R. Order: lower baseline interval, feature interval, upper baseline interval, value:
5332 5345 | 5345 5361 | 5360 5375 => -1.4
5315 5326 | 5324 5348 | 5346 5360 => 1.5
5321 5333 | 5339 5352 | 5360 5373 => -0.8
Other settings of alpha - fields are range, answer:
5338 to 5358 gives 10.2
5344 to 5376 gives 10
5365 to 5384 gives 9.56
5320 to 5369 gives 9.76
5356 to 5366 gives 10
